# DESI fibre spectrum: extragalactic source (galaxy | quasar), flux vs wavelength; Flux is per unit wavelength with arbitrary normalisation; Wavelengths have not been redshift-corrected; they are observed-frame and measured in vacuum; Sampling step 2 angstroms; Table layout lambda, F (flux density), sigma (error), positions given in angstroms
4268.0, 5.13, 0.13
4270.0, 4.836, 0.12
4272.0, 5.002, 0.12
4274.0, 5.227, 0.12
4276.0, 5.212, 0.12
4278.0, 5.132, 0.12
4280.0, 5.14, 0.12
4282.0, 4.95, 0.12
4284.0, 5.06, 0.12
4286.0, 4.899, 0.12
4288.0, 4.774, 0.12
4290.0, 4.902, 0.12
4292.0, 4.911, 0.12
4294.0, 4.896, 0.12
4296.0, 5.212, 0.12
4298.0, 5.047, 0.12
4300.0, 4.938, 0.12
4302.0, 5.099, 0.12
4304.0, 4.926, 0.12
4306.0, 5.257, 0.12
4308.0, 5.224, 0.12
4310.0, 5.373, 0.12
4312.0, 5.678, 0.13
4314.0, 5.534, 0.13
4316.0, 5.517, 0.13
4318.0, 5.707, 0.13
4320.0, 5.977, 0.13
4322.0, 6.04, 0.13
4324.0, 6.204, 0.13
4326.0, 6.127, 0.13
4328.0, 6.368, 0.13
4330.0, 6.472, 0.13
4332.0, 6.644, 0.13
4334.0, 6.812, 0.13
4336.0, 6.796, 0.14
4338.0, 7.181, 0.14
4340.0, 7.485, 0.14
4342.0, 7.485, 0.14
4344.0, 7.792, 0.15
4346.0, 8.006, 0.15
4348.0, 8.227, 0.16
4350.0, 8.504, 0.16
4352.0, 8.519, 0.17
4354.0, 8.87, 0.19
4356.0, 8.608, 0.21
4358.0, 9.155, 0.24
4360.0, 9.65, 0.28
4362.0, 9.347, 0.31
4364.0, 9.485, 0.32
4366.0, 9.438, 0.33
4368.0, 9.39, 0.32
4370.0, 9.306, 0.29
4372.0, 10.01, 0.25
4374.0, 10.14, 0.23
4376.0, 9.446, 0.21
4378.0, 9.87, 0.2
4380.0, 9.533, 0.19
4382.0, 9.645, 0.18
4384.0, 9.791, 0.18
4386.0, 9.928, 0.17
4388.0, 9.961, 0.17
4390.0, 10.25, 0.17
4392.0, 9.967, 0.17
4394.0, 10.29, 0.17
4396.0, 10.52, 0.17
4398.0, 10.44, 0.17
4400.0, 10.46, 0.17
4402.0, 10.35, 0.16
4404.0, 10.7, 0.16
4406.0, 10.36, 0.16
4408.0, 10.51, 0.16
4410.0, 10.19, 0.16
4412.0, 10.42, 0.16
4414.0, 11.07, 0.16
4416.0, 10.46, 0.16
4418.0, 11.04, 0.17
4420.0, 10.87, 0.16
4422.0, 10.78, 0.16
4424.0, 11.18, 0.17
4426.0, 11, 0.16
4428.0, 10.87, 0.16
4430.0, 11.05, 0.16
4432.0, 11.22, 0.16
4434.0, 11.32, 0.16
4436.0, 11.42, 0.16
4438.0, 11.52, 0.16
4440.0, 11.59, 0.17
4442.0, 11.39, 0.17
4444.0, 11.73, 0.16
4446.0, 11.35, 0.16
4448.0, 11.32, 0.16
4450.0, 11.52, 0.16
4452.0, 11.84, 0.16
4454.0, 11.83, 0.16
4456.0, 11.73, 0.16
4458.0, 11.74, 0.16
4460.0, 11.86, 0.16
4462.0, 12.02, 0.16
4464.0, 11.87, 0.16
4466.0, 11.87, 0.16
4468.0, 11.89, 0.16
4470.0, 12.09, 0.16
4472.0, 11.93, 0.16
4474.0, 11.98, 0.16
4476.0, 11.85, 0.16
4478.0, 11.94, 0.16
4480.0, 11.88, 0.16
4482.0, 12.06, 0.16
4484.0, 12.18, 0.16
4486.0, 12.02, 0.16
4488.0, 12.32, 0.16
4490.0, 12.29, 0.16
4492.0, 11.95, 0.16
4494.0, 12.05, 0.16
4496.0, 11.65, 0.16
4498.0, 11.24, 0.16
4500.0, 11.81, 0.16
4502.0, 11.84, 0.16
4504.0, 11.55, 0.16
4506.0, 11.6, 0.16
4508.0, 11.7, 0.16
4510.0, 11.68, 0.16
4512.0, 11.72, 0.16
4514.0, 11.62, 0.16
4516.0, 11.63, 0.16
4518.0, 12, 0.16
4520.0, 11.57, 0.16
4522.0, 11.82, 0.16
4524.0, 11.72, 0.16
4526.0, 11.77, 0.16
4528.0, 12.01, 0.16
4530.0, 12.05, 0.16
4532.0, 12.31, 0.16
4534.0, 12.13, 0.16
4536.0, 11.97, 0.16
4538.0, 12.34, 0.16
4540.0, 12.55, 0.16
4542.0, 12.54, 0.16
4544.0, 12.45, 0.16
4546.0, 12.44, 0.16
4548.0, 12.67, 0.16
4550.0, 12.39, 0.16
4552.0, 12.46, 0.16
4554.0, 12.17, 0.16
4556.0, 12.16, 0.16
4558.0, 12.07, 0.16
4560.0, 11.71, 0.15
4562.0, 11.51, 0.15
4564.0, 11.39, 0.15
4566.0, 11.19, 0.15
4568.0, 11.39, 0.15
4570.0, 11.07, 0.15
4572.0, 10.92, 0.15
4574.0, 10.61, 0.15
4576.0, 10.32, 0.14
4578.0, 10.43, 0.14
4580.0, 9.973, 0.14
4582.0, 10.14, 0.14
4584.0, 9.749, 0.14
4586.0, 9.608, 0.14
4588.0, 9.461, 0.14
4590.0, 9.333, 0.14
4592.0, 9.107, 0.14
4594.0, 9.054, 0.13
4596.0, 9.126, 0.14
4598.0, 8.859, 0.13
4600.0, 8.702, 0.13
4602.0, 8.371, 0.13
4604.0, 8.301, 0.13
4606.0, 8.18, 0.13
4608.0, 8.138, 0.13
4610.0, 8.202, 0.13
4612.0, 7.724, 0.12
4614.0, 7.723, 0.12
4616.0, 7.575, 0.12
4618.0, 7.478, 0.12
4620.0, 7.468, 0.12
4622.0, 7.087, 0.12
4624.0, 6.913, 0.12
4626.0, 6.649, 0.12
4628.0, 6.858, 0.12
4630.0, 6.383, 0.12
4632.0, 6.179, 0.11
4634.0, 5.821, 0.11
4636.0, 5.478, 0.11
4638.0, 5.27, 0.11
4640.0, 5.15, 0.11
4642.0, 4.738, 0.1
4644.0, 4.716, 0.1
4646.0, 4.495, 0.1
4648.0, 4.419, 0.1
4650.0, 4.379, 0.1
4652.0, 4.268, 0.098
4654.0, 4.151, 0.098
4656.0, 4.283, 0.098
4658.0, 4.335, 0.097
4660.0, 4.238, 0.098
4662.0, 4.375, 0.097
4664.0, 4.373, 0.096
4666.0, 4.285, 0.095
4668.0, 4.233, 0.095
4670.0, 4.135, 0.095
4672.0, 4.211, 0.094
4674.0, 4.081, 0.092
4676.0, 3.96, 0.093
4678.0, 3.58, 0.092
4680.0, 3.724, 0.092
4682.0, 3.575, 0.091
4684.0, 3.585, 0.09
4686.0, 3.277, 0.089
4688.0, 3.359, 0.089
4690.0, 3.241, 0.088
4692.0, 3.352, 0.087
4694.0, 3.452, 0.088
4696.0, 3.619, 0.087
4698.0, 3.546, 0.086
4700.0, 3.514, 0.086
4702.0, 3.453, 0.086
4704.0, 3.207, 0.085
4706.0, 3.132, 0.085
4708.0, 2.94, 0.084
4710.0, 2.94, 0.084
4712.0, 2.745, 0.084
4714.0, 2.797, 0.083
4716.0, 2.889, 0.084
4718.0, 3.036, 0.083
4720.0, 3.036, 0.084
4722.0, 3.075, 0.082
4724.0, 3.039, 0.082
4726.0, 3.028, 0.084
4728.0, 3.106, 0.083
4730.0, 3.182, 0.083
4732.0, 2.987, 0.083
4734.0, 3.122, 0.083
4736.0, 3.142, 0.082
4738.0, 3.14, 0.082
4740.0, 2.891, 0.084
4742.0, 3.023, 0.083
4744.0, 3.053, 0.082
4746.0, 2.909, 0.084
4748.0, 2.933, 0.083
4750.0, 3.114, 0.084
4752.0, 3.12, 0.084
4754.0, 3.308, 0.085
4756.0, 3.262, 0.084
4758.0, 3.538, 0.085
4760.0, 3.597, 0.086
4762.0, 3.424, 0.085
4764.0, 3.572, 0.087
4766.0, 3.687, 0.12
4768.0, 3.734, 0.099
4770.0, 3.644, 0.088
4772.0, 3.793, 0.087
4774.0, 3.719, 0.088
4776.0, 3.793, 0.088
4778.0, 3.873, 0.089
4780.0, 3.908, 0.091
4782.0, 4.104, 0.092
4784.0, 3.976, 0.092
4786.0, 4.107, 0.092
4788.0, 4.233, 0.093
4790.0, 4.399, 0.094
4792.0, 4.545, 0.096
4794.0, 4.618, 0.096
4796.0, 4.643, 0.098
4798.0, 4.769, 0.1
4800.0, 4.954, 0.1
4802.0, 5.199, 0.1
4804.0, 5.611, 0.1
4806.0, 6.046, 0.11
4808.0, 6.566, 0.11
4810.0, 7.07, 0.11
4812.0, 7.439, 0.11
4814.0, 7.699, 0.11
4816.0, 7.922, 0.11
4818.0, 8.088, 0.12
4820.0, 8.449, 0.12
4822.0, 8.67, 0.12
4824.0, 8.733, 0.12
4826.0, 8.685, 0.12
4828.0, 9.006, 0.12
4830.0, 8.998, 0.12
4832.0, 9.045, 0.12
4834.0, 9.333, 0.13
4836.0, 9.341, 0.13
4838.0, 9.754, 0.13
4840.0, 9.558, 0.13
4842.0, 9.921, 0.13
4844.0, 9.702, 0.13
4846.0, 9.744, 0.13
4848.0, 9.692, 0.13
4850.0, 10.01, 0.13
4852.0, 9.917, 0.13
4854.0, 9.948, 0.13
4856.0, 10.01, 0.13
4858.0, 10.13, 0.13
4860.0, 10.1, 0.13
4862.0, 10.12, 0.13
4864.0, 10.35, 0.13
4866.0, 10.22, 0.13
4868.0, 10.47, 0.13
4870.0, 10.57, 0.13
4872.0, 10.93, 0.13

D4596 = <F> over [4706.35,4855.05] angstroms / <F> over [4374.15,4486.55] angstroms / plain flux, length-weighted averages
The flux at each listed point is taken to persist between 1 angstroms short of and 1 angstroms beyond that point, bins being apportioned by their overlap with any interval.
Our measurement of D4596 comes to 0.48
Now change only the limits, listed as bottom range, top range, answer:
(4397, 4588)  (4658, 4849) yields 0.42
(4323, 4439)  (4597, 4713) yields 0.54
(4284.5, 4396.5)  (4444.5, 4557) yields 1.59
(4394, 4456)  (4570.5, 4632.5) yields 0.78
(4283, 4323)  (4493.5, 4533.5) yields 2.24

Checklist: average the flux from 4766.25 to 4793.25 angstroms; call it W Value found 3.98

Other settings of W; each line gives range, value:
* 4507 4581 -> 11.7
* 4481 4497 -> 12.1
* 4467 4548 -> 12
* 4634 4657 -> 4.72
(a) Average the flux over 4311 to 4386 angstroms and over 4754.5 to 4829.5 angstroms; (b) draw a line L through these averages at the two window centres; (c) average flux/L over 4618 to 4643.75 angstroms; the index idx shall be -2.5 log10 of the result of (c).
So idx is 0.023 mag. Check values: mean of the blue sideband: 7.99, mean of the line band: 6.17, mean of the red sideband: 5.34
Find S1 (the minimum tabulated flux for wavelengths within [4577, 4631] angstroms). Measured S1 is 6.383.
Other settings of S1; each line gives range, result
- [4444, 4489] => 11.32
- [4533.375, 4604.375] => 8.301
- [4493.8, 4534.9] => 11.24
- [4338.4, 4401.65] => 7.485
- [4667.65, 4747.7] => 2.745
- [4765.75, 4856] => 3.644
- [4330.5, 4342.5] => 6.644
